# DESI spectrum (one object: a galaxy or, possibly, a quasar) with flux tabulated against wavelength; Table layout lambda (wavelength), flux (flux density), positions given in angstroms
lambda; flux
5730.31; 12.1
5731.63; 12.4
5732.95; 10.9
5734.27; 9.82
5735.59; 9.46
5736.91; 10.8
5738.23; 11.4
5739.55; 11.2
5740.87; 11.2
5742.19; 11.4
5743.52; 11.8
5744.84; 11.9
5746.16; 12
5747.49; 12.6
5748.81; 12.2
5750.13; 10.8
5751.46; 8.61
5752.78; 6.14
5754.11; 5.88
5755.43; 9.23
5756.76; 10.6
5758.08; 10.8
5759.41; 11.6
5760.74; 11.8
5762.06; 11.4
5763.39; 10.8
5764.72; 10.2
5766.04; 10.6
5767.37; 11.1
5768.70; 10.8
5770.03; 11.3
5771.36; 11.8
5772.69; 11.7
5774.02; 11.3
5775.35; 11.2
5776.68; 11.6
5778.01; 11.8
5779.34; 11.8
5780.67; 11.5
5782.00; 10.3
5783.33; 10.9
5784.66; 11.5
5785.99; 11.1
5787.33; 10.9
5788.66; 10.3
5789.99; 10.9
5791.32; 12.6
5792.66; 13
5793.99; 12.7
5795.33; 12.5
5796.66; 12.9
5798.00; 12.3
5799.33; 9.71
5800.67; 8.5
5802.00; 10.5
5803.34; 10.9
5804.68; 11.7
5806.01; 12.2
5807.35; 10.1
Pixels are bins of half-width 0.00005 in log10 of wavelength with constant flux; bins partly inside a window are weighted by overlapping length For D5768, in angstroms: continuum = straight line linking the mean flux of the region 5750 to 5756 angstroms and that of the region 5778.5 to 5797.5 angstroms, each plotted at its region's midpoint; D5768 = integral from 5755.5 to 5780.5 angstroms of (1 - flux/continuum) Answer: -4.6 angstroms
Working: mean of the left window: 7.88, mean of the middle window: 11.2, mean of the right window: 11.6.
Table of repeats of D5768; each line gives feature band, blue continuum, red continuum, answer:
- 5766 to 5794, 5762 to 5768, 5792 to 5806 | -0.7 angstroms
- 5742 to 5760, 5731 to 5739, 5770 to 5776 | 1.2 angstroms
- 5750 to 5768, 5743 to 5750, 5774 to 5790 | 2.7 angstroms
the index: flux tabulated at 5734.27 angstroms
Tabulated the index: 9.82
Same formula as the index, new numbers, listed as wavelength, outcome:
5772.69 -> 11.7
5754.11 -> 5.88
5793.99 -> 12.7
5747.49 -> 12.6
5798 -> 12.3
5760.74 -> 11.8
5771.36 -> 11.8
